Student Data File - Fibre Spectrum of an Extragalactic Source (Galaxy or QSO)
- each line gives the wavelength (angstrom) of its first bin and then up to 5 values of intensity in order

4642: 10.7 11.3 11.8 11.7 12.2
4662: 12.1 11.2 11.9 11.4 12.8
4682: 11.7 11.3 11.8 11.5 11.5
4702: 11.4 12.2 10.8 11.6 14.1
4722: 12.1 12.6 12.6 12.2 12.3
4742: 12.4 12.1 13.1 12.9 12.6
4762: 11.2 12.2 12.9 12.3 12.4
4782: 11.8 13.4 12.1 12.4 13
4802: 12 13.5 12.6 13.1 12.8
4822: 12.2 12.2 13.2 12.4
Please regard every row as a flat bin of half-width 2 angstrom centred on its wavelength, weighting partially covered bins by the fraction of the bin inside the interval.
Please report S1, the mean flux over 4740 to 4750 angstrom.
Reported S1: 12.4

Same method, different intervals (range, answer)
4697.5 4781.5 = 12.3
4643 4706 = 11.7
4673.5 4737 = 12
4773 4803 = 12.4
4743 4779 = 12.4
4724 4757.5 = 12.5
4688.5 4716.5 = 11.6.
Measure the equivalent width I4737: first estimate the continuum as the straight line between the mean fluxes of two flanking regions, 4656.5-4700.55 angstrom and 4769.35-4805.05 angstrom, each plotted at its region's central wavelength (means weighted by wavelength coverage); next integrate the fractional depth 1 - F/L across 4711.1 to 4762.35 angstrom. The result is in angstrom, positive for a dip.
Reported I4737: -1.3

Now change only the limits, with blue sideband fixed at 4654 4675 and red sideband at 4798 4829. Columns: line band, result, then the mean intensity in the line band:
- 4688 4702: 0.45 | 11.6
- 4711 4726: -0.47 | 12.5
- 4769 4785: 0.09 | 12.4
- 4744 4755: -0.35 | 12.7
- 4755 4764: 0.24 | 12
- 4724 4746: -0.35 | 12.4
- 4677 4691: 0.05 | 11.8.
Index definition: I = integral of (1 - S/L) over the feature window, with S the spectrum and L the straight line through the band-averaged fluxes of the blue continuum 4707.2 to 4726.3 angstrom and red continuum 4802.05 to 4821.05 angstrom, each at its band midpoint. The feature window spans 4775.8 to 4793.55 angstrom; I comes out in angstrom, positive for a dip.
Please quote 0.35 angstrom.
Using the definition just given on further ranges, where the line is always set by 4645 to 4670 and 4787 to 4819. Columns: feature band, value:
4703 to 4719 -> 0.13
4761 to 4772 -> 0.25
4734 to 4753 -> -0.24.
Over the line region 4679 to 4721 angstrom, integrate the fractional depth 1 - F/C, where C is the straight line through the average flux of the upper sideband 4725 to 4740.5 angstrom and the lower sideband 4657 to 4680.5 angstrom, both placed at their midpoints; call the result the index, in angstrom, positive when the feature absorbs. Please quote 1.2 angstrom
